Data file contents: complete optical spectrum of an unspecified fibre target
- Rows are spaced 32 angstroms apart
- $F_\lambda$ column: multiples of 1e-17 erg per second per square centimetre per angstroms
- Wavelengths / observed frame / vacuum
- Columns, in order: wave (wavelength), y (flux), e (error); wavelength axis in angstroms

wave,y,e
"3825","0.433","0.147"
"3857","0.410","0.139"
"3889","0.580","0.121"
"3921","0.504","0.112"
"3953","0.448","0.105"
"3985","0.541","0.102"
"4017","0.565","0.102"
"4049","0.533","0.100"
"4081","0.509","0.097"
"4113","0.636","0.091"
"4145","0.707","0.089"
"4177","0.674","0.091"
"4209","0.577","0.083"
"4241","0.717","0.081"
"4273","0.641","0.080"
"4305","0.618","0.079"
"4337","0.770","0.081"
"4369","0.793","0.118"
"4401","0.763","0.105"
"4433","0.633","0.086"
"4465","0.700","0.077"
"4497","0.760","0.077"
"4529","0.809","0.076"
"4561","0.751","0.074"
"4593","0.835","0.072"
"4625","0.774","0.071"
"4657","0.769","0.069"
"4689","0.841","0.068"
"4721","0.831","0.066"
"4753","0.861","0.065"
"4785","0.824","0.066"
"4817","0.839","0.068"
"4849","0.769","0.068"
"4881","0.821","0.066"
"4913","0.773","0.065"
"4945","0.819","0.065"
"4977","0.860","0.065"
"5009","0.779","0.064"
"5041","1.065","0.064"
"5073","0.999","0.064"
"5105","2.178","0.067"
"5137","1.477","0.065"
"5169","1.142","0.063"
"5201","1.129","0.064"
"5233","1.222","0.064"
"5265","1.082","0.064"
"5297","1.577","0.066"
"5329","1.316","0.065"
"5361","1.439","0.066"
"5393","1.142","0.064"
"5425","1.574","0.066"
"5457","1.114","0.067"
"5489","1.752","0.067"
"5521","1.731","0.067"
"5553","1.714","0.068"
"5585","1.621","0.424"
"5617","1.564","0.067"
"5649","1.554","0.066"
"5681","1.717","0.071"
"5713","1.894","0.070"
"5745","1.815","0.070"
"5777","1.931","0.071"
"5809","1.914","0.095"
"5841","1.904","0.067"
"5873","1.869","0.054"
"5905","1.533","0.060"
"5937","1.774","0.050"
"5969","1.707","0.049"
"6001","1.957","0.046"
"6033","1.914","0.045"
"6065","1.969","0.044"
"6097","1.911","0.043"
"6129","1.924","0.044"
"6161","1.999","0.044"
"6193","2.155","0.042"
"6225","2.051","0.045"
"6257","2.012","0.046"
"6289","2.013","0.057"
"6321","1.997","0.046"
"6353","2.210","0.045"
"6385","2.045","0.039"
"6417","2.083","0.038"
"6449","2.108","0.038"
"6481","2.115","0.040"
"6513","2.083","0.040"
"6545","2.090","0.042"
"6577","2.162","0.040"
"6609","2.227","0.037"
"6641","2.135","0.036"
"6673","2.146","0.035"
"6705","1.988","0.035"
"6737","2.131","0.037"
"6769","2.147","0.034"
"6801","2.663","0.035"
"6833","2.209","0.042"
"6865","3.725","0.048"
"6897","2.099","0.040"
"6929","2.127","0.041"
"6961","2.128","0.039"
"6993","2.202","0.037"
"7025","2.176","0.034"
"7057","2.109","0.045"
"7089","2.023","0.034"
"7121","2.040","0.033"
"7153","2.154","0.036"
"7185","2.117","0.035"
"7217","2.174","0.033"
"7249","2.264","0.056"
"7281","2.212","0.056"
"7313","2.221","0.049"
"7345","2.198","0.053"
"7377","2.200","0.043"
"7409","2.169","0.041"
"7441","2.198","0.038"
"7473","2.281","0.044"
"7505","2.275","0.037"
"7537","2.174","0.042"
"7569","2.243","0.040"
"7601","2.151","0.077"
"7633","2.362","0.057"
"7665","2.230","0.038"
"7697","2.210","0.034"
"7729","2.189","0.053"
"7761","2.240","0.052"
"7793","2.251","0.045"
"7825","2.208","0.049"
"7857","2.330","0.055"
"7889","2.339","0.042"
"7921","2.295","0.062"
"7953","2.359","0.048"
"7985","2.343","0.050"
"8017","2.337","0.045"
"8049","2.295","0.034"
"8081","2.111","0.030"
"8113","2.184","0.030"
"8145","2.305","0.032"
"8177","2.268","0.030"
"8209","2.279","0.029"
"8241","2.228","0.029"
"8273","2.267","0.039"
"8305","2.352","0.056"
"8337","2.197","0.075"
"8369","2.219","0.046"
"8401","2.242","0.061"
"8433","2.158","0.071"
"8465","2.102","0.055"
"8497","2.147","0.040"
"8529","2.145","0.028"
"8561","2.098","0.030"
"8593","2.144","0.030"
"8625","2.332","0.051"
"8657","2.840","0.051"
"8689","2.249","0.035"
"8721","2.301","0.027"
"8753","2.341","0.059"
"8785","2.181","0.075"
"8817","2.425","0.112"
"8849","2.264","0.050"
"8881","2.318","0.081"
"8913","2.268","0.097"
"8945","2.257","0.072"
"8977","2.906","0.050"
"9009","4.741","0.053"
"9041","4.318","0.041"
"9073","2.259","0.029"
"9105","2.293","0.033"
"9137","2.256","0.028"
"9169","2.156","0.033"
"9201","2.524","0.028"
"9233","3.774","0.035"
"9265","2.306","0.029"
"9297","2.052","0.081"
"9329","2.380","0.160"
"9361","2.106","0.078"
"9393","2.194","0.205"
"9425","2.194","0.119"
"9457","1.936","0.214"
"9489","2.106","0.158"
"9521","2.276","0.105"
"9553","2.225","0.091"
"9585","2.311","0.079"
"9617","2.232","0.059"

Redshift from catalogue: 0.372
